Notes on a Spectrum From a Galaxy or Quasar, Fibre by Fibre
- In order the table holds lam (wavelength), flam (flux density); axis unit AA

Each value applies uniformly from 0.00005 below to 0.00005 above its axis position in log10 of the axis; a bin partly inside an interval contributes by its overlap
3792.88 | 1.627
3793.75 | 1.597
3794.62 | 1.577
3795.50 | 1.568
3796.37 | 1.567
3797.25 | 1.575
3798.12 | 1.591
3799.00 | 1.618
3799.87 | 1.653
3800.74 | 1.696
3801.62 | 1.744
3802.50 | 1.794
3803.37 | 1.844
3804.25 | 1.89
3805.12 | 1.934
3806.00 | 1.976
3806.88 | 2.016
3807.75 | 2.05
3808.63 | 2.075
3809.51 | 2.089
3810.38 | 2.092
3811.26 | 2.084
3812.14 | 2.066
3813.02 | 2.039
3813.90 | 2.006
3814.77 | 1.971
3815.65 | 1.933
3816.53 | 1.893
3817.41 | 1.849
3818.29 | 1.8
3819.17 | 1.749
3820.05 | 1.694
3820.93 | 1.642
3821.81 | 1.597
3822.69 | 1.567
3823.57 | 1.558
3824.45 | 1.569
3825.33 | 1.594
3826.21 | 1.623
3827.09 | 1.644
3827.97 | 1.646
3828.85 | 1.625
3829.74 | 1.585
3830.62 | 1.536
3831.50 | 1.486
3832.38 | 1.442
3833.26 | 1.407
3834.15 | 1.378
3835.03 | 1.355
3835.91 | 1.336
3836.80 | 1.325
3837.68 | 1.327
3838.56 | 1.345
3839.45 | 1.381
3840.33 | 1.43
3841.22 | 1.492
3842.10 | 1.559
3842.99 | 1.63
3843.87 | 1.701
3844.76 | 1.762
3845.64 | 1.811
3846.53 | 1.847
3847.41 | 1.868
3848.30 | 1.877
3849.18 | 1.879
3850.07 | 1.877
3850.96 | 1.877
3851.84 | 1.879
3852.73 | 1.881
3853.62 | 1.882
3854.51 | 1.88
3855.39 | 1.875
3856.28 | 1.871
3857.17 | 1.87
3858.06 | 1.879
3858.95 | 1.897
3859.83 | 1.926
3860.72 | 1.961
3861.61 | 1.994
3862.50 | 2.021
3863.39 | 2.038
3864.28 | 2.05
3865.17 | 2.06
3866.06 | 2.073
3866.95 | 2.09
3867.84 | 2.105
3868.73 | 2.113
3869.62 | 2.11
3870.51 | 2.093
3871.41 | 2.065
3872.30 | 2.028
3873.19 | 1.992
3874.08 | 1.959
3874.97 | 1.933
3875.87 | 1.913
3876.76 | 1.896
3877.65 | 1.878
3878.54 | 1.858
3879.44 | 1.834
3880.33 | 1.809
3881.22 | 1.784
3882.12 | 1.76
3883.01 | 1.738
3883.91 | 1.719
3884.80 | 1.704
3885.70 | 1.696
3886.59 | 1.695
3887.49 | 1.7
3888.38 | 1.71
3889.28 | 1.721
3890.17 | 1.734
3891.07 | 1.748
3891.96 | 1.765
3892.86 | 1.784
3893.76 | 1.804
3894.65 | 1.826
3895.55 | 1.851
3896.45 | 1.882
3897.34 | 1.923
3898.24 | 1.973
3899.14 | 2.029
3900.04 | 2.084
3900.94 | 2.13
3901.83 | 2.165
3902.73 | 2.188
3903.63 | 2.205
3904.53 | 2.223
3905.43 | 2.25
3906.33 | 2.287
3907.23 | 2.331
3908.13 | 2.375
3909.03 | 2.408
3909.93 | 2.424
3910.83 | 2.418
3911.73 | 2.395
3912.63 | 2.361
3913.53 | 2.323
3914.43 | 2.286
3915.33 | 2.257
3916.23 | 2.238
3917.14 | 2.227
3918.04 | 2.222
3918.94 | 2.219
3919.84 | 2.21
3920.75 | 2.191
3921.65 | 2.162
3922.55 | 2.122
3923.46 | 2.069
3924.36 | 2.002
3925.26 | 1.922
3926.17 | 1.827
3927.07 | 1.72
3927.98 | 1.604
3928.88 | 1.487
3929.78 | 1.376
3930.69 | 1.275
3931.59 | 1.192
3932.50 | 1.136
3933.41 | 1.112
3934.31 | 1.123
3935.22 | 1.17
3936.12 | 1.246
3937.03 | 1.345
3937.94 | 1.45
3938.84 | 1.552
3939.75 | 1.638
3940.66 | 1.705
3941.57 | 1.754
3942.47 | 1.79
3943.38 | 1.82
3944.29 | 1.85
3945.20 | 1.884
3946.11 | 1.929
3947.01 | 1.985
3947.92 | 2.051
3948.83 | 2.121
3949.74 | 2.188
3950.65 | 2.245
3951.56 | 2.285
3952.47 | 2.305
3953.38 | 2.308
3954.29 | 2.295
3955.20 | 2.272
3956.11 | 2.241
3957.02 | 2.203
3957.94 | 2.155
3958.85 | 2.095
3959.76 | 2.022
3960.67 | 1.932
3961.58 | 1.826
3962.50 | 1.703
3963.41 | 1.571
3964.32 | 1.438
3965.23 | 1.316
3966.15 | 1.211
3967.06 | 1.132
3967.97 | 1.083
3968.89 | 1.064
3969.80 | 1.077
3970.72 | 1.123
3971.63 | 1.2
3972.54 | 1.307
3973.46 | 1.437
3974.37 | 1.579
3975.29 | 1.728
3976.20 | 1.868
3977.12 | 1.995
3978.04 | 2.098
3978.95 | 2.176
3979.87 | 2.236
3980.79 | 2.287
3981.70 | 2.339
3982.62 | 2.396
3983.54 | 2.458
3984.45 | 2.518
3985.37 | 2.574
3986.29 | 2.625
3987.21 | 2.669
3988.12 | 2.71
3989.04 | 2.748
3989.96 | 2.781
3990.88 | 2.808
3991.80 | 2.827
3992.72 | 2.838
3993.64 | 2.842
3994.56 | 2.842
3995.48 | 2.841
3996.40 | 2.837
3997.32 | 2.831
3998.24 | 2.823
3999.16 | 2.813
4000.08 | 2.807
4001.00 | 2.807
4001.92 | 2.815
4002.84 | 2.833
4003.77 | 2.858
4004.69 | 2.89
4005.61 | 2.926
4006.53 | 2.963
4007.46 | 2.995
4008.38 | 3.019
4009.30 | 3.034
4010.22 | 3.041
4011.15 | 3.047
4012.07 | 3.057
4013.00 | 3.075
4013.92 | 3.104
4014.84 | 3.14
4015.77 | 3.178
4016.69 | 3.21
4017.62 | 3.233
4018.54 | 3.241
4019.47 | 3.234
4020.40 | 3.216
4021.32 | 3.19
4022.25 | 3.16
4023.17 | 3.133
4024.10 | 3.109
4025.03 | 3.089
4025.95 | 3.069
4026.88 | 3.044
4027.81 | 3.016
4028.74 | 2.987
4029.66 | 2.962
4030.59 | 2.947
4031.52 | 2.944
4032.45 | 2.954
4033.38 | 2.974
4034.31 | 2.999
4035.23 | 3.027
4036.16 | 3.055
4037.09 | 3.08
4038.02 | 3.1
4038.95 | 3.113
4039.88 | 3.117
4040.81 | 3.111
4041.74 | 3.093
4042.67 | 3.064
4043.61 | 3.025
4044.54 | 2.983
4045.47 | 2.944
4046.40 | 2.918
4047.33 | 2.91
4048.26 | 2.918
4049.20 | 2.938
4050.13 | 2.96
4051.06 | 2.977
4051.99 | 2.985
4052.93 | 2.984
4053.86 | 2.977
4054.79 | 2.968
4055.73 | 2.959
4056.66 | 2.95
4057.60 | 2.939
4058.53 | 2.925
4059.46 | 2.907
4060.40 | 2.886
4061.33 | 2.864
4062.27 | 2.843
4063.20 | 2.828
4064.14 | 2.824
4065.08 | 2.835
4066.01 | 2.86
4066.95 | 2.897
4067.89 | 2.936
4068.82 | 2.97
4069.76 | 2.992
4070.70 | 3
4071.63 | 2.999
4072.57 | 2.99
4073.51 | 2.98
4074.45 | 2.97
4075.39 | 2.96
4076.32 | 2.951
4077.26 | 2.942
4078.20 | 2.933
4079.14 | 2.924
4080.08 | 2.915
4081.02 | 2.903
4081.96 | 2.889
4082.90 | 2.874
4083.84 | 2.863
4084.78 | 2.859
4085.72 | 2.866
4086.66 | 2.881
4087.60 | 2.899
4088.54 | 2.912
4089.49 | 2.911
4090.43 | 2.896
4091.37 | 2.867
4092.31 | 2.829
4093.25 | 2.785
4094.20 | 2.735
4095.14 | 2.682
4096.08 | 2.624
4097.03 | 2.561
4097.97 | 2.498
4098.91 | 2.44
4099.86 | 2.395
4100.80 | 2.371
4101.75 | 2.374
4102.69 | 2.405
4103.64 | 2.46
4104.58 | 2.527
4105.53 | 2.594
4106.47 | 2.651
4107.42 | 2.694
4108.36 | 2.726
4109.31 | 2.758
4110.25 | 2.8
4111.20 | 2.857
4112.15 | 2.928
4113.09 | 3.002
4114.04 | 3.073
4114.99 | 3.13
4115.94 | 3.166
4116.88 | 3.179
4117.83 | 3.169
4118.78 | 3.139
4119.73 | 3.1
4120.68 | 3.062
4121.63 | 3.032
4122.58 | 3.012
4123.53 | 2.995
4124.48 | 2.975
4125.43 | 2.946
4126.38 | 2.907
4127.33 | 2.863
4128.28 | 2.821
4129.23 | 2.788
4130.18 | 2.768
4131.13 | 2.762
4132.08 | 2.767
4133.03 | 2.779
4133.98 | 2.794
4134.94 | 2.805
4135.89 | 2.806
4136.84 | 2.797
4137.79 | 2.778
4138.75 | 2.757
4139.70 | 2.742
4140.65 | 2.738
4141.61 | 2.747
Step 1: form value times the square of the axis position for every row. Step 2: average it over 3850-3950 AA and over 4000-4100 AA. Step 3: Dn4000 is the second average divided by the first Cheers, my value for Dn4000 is 1.67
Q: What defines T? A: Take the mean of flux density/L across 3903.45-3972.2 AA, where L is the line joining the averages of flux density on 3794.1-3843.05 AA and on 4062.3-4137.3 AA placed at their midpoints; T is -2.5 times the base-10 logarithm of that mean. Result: 0.17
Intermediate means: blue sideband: 1.69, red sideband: 2.84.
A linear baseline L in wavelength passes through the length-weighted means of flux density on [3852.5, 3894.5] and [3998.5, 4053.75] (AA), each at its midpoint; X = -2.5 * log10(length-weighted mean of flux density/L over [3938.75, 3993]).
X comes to 0.282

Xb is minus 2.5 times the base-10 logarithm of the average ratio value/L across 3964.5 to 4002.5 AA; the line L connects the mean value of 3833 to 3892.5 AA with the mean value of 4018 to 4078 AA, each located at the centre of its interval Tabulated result 0.18 mag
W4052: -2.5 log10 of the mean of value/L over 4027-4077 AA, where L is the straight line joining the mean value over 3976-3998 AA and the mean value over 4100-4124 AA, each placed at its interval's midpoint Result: -0.10 mag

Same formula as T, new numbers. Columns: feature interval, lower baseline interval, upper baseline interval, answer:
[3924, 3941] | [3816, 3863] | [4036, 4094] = 0.44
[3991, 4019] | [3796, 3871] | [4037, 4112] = -0.16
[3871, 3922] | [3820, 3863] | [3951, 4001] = -0.08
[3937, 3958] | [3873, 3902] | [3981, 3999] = 0.18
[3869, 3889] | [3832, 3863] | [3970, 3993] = -0.02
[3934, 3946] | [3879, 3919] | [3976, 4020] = 0.43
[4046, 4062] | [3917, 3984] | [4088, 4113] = -0.22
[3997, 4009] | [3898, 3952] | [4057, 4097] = -0.19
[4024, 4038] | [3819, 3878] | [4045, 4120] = -0.15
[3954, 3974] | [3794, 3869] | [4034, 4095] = 0.44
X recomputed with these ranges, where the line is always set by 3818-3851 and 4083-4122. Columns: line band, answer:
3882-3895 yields 0.06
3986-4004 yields -0.21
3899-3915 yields -0.18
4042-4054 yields -0.16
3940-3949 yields 0.12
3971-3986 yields 0.12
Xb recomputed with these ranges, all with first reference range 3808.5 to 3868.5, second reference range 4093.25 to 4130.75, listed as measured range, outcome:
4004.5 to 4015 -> -0.25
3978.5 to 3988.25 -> -0.06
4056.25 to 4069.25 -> -0.11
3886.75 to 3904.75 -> 0.04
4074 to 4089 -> -0.09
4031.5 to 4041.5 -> -0.21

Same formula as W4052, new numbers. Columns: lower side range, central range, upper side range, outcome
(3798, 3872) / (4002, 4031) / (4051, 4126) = -0.19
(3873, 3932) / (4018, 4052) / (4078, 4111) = -0.22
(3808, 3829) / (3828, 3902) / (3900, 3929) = 0.11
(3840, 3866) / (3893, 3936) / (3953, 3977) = -0.13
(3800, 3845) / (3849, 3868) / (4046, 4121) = -0.05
